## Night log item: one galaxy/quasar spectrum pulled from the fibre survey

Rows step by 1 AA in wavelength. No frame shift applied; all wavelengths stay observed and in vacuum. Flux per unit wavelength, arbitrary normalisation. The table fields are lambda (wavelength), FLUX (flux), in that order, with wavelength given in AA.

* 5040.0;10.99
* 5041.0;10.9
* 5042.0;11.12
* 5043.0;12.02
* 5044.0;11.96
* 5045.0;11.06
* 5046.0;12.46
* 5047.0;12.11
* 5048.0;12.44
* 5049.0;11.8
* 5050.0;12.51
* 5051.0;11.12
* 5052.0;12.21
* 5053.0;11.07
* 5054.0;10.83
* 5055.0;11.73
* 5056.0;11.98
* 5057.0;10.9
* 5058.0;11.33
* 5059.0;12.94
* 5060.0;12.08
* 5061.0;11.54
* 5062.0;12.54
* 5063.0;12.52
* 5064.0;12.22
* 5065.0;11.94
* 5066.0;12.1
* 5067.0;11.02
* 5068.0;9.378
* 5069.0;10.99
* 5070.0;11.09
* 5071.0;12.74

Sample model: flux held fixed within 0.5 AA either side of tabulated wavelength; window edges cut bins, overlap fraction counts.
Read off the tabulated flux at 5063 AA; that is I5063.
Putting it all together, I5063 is 12.52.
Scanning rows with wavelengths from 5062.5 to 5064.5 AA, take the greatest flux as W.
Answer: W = 12.52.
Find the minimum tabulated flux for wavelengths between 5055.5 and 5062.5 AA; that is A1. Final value 10.9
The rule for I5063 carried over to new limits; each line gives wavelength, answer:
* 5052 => 12.21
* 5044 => 11.96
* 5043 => 12.02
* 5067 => 11.02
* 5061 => 11.54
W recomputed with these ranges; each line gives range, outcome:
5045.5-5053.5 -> 12.51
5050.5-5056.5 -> 12.21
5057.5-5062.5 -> 12.94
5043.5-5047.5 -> 12.46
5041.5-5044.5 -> 12.02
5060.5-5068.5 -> 12.54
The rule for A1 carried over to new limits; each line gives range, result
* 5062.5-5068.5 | 9.378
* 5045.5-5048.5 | 12.11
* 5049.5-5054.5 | 10.83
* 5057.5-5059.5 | 11.33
